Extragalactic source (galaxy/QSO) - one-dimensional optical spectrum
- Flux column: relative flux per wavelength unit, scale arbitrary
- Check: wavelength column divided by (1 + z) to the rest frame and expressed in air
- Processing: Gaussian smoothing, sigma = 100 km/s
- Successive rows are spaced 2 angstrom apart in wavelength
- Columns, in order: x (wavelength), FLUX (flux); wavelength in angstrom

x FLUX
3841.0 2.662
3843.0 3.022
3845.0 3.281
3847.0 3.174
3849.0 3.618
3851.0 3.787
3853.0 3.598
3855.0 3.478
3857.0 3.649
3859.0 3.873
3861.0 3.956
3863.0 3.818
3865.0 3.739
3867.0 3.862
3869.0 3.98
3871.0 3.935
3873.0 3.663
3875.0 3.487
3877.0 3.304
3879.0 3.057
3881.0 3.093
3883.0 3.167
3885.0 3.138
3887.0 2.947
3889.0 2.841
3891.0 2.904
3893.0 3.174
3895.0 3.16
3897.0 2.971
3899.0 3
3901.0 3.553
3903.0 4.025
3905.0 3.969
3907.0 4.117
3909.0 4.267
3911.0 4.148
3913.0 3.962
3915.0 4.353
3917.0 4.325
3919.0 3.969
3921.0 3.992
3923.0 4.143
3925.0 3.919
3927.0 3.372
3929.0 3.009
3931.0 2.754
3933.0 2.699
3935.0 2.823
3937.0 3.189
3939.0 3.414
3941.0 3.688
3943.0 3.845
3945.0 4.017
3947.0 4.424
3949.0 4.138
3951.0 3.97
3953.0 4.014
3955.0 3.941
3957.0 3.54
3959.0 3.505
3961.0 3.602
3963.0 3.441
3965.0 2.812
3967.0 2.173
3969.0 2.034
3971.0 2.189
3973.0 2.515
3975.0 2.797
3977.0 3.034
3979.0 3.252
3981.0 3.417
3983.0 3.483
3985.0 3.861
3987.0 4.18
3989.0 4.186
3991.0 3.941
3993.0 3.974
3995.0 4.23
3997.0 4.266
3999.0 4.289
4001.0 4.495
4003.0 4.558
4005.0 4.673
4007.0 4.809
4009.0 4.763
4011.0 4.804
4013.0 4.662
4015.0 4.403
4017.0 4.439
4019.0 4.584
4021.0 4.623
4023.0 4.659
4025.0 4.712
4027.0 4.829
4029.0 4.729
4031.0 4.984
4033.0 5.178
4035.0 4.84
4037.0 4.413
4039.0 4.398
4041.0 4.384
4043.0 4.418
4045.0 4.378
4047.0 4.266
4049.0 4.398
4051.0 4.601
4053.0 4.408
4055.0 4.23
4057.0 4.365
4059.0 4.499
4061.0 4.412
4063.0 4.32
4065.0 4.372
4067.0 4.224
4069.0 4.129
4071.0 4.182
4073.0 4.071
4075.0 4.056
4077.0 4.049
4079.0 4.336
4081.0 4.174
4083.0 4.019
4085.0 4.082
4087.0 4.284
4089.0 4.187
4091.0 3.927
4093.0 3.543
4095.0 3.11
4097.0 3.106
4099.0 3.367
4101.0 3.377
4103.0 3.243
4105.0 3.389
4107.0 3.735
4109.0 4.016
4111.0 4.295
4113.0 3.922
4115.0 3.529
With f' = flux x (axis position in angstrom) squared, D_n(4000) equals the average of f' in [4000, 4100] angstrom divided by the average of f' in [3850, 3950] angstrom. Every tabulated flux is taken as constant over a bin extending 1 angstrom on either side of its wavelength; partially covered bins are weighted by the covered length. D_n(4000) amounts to 1.30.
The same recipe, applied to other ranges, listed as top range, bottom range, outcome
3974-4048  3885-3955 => 1.25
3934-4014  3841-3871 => 1.10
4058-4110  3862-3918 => 1.21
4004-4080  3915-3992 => 1.35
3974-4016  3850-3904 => 1.26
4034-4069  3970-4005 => 1.22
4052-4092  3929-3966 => 1.27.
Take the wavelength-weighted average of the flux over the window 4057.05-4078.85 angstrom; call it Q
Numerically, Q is 4.24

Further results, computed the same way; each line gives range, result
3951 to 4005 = 3.56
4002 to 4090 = 4.45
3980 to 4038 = 4.45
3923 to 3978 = 3.31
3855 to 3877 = 3.76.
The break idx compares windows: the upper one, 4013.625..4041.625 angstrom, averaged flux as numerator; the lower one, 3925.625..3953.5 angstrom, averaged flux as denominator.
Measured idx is 1.32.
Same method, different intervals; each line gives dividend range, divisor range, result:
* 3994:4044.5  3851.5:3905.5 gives 1.33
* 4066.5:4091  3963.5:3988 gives 1.38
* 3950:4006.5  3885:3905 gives 1.12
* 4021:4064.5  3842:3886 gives 1.29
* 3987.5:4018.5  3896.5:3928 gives 1.14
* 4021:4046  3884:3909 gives 1.39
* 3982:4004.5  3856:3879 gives 1.11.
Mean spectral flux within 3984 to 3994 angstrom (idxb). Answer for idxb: 4.03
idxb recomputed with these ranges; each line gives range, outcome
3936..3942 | 3.43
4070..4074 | 4.13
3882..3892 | 3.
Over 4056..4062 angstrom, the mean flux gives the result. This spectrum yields 4.43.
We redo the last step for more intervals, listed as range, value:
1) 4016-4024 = 4.58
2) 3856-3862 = 3.83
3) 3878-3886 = 3.11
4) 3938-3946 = 3.74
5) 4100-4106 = 3.34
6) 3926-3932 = 3.04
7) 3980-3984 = 3.45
